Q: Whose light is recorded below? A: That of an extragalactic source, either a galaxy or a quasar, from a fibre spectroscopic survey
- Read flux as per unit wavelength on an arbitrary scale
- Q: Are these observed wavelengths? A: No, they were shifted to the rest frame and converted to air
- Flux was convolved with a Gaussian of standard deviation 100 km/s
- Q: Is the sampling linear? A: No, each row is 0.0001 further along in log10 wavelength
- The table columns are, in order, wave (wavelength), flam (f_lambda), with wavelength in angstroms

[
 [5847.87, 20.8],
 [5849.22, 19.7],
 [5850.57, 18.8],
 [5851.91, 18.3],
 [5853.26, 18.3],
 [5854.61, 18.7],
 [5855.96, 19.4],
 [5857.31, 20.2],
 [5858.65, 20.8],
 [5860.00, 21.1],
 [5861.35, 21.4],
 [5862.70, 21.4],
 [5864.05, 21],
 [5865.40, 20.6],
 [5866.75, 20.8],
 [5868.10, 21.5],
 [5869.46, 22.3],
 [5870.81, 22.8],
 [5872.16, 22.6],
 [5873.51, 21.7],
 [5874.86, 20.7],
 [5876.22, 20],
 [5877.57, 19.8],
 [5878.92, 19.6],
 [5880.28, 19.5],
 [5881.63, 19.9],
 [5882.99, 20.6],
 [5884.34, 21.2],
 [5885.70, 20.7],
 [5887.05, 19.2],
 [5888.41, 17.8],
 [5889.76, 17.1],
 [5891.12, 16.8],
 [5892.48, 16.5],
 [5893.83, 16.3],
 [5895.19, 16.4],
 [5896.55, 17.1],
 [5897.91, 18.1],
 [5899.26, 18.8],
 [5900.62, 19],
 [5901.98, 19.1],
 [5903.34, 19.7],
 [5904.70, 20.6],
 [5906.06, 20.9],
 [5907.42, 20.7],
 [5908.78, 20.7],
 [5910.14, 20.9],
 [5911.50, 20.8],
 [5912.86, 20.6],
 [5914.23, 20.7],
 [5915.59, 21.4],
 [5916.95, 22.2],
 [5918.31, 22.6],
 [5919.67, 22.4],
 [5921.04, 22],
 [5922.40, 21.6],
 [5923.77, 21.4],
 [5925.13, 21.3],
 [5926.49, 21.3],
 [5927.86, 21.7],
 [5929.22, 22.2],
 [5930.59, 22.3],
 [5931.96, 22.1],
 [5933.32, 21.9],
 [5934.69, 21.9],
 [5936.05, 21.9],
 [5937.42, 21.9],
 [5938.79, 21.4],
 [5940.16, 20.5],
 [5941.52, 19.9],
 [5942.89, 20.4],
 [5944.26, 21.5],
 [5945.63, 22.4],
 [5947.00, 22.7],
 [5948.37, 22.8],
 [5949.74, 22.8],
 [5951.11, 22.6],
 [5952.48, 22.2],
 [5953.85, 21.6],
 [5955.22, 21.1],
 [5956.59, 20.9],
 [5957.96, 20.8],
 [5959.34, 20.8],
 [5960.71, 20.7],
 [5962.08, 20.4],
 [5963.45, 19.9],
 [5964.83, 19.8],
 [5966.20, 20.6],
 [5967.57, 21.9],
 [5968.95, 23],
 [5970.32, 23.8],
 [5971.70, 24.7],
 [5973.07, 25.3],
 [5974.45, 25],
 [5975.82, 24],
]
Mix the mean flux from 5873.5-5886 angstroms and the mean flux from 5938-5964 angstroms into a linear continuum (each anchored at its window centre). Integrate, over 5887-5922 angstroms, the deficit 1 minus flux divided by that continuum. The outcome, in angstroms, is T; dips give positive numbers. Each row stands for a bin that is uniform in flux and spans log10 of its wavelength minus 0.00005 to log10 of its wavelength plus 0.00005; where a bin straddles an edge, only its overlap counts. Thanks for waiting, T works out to 1.8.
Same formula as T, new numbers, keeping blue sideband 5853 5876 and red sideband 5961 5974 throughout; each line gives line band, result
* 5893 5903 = 1.62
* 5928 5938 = -0.12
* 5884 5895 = 1.66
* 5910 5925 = 0.03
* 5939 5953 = 0.09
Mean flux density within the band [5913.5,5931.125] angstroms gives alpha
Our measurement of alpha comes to 21.8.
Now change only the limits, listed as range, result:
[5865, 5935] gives 20.4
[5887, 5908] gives 18.3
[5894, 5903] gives 18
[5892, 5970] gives 20.9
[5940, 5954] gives 21.8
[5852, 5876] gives 20.8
